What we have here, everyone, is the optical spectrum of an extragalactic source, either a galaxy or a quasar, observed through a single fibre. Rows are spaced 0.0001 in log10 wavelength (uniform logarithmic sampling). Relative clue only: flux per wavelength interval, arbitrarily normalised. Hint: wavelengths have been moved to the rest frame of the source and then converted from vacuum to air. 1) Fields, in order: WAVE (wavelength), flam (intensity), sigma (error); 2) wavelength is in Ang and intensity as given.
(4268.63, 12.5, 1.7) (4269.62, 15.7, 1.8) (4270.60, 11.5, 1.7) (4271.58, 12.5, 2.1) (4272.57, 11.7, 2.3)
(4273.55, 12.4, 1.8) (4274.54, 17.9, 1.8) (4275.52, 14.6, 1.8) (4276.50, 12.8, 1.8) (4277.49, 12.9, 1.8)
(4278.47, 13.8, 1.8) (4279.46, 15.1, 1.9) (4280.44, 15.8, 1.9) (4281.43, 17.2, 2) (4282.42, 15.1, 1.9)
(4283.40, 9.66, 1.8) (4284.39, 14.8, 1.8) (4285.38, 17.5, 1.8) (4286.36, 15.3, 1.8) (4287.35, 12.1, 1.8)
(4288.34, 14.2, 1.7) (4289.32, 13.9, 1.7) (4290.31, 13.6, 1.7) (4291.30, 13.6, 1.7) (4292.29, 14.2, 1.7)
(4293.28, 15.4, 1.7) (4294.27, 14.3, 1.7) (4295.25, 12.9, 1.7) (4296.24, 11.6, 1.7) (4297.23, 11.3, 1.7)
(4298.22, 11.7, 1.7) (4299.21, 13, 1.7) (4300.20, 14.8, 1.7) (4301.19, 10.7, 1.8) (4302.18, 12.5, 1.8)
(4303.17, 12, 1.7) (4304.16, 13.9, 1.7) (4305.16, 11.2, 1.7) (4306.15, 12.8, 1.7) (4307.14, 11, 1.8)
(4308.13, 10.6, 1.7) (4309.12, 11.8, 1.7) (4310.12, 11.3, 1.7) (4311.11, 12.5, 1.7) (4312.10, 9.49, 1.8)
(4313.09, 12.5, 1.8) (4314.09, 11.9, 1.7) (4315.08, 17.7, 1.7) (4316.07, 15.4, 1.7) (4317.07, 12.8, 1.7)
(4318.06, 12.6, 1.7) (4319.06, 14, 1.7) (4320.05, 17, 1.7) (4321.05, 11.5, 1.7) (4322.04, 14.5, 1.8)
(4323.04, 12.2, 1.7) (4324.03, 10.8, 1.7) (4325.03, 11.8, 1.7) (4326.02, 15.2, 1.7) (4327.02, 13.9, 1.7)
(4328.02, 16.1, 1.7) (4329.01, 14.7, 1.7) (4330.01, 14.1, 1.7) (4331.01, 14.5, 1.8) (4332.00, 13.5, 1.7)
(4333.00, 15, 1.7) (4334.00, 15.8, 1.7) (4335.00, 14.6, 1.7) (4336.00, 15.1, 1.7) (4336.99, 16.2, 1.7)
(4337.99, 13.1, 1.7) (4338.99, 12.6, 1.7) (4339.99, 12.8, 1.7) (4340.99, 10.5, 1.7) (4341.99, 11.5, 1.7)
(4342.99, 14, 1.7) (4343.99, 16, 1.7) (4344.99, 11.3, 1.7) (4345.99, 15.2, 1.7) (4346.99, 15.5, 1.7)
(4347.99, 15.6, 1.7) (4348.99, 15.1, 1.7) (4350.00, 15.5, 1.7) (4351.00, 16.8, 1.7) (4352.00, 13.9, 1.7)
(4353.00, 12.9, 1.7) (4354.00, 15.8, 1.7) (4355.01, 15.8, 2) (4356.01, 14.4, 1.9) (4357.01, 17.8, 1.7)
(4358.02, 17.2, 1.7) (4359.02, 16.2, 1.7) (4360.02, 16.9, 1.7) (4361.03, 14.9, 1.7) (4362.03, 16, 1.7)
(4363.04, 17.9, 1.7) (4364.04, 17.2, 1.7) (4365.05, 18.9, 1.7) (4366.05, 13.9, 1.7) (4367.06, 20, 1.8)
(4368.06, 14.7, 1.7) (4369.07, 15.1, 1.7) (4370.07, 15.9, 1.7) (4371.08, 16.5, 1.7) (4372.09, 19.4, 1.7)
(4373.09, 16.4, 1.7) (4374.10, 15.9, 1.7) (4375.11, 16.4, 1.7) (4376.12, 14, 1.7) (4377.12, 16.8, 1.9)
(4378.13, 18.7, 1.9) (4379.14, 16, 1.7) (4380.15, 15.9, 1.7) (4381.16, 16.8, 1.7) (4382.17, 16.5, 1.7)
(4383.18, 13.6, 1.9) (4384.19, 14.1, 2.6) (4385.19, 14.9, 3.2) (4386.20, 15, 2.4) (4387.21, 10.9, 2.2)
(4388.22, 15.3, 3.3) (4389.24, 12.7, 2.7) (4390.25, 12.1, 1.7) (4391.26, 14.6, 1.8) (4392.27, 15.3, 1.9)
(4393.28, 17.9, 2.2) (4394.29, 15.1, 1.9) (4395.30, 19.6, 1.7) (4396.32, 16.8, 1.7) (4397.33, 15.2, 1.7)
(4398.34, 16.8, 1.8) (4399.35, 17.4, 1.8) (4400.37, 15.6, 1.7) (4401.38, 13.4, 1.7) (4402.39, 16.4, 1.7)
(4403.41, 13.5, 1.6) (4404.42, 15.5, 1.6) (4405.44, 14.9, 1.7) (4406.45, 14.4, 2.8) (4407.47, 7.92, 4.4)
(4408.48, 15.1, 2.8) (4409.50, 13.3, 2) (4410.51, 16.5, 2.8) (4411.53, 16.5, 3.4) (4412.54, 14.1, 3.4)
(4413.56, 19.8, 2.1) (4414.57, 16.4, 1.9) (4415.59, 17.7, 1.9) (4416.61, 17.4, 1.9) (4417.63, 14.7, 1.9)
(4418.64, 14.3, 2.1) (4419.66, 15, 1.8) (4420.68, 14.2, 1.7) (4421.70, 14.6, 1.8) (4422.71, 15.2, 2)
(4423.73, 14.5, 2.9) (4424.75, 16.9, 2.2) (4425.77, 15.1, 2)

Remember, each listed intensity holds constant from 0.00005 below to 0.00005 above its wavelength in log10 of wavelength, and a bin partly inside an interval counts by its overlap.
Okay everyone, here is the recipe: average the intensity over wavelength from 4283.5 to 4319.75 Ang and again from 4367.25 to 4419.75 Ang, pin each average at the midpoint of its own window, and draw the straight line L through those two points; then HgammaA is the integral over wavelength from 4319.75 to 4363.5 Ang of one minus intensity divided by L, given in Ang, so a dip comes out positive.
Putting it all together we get -1.3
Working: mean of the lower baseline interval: 13.1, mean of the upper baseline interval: 15.5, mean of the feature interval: 14.6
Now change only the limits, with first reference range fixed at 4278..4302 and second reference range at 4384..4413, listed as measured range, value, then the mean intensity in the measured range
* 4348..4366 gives -1.92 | 16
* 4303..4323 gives 1.71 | 12.8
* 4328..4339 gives -0.31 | 14.6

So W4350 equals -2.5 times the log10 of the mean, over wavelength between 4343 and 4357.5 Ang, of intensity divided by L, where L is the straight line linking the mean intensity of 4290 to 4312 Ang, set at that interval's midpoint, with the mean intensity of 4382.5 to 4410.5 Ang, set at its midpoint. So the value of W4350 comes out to -0.11 mag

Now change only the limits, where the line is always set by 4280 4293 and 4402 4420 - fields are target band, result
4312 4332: 0.07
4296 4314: 0.21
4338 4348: 0.11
